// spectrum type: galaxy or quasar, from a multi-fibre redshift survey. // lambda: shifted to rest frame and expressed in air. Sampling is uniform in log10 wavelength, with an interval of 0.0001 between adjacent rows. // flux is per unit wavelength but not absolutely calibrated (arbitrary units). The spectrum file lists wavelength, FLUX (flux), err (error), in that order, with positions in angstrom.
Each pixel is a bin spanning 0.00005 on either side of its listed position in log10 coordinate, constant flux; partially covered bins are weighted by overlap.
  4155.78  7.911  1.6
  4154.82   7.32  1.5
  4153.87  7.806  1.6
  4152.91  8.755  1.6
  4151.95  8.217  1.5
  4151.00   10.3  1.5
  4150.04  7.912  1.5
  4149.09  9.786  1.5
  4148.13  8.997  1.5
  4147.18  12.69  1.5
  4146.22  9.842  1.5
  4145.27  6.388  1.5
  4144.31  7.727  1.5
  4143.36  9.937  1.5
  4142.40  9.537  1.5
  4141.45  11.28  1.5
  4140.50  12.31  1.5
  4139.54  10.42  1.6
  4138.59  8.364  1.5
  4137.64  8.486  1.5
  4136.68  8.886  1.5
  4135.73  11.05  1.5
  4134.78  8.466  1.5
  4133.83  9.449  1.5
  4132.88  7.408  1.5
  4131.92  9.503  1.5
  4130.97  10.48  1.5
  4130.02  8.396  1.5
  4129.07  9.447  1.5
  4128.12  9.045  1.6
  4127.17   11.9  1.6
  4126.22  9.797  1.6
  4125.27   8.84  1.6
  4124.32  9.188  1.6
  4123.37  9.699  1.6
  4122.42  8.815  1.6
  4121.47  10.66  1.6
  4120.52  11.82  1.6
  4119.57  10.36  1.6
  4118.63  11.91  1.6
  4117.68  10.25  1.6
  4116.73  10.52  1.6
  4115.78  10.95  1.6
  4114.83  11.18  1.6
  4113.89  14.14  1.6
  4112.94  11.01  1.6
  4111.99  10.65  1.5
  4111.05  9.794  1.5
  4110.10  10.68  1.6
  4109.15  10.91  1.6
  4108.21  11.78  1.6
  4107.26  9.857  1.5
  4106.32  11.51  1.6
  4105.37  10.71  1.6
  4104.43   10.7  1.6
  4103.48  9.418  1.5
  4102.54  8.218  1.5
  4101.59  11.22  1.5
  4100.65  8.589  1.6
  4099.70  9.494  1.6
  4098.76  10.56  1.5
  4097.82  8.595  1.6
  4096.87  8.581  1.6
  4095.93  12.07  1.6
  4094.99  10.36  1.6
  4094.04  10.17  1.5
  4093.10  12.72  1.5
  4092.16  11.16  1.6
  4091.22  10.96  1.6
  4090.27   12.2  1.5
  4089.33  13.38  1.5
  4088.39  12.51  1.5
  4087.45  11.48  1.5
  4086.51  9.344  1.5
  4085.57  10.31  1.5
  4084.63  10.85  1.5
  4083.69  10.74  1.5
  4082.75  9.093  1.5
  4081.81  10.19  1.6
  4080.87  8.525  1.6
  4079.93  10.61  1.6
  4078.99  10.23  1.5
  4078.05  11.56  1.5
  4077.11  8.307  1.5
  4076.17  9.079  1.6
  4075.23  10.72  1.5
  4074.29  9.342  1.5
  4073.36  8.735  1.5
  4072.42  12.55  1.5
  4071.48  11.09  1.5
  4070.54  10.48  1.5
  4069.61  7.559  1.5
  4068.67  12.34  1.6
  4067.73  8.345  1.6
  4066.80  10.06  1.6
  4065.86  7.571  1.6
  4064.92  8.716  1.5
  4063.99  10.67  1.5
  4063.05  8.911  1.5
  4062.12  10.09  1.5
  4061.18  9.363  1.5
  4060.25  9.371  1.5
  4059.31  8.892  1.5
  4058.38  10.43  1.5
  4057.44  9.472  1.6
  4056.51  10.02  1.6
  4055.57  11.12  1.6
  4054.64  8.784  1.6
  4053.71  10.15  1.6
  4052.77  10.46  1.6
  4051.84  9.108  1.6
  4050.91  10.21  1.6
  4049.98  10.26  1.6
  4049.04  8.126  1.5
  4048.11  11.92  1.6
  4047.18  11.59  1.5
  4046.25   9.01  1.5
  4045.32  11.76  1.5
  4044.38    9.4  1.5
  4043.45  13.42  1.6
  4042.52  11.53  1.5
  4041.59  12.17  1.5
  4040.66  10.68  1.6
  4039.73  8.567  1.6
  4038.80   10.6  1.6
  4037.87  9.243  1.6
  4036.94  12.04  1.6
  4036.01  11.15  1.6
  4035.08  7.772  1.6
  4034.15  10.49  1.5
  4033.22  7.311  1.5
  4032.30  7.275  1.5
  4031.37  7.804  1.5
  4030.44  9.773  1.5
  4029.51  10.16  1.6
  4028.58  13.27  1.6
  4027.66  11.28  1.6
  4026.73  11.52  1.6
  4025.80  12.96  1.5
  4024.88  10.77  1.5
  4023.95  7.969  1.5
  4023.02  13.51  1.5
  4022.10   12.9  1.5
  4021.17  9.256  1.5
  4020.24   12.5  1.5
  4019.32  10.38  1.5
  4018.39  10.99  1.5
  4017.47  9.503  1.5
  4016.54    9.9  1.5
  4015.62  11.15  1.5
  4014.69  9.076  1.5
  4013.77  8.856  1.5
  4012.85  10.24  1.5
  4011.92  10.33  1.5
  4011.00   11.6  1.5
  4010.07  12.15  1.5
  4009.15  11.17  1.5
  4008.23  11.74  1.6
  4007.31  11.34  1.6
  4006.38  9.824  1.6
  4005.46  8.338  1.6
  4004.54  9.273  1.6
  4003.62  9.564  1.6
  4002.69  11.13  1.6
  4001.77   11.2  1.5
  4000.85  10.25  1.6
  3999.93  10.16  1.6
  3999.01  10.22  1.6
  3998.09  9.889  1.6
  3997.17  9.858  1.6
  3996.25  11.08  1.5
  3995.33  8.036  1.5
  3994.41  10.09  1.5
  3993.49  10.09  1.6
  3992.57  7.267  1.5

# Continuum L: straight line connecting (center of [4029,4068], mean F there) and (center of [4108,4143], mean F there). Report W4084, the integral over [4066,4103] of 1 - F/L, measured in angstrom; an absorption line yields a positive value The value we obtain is -1.0 angstrom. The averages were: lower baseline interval 9.86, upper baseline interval 10.2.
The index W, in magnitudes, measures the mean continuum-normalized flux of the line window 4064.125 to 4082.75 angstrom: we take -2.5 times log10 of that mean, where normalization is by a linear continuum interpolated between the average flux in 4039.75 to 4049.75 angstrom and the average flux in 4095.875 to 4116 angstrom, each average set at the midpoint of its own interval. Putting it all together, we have 0.092 mag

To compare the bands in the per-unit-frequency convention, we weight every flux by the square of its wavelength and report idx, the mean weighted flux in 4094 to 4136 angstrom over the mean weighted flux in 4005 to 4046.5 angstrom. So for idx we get 1.01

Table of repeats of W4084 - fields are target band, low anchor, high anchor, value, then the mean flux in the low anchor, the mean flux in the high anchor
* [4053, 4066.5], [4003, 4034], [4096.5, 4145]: 0.92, 10.4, 10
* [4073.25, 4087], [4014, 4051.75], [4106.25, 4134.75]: 0.65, 10.5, 10.3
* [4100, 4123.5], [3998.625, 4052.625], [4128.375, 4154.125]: -2.45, 10.4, 9.34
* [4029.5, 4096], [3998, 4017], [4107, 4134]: 1.09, 10.4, 10.3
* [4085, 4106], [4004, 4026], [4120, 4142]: -1.22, 10.6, 9.73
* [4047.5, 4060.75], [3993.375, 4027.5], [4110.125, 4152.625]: 0.52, 10.5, 9.91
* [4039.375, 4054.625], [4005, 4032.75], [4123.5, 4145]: -0.24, 10.6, 9.51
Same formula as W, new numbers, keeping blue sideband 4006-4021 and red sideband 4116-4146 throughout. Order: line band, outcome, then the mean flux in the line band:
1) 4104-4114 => -0.11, 11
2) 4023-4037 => 0.04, 10.2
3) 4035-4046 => -0.03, 10.8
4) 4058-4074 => 0.06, 9.71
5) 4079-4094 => -0.09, 10.9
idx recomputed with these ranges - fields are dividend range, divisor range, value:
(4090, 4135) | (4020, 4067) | 1.04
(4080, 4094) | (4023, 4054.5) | 1.08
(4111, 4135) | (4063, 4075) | 1.07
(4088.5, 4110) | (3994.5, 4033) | 1.06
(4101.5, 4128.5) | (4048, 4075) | 1.11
